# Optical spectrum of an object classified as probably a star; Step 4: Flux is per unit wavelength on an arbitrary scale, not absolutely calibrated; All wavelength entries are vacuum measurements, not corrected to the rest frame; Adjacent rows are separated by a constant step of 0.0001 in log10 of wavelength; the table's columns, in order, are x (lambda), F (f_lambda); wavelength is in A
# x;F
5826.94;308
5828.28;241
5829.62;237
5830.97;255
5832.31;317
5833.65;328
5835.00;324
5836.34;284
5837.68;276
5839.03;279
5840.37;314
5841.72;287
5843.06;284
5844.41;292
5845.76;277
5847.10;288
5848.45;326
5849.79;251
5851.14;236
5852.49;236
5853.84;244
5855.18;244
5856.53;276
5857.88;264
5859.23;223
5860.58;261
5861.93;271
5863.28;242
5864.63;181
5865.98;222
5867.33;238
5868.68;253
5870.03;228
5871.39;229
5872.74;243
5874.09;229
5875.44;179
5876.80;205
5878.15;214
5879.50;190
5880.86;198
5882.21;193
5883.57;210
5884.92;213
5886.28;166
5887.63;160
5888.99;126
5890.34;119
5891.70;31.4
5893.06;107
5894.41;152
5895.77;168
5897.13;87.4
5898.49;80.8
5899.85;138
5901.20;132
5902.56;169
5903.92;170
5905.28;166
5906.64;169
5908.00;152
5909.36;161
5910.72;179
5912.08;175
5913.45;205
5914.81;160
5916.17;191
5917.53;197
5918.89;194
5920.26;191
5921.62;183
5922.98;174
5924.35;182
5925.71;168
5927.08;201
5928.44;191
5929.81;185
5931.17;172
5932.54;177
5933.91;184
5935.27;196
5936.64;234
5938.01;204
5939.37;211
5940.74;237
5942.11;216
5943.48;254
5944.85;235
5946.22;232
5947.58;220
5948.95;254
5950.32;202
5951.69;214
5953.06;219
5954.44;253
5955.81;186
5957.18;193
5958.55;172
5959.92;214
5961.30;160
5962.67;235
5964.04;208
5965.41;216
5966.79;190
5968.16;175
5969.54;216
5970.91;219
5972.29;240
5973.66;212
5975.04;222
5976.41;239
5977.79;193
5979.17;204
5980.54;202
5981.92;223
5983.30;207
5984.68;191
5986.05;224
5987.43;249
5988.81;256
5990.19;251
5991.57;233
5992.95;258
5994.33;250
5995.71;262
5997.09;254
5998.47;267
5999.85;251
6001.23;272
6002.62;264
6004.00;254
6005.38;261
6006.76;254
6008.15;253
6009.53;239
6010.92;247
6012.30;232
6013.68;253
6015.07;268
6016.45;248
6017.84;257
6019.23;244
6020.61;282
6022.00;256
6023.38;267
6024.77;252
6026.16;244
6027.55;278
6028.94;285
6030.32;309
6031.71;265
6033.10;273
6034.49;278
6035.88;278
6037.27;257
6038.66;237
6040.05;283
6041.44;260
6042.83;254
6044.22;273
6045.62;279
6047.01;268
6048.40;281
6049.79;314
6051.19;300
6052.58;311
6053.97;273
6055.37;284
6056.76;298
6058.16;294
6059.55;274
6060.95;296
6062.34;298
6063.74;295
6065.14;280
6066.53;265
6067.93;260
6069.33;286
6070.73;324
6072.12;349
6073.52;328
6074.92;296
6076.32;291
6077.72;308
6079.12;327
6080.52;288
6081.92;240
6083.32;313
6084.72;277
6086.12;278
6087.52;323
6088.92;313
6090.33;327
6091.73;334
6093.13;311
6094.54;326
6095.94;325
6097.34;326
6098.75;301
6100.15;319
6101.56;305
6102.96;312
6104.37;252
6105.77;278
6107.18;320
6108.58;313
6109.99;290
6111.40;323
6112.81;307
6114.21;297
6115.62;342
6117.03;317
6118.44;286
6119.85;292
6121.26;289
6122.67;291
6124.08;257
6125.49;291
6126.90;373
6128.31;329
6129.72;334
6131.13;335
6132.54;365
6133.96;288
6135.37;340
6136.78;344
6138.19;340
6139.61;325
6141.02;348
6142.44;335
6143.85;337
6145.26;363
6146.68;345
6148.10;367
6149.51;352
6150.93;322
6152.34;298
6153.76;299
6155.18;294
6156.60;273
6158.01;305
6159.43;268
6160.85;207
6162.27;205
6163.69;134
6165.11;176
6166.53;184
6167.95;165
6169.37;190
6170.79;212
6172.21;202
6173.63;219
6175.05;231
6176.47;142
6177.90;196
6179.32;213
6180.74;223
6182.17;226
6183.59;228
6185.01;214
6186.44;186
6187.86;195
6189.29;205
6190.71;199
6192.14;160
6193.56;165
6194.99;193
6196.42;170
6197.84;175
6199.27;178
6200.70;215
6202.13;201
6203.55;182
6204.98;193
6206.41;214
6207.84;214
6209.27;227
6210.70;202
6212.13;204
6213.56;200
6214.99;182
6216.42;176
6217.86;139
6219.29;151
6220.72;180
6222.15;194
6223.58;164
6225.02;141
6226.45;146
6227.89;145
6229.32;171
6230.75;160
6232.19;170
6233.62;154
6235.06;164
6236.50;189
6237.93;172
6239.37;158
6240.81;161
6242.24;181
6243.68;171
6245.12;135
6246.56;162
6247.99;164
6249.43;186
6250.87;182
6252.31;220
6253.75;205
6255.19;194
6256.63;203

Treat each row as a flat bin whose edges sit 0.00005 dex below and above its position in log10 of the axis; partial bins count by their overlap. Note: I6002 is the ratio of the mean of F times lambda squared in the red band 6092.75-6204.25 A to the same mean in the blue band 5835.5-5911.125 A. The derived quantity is 1.40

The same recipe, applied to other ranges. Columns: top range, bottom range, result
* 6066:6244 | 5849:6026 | 1.28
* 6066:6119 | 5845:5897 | 1.55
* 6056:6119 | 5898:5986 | 1.61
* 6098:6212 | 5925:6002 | 1.27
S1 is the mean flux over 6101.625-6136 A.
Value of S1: 309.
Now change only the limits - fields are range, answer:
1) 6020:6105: 290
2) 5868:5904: 170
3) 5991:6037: 260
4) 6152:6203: 209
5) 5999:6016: 254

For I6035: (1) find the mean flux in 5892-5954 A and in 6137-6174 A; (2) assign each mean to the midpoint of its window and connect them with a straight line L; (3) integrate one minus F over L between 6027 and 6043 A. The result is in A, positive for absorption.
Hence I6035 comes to -3.2 A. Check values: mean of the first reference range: 184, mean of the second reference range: 273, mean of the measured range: 272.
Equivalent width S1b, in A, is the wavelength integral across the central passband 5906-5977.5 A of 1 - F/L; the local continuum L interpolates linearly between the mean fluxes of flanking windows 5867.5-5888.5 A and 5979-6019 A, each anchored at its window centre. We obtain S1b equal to 8.2 A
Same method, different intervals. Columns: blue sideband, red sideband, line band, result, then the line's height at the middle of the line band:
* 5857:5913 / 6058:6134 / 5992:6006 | -0.6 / 249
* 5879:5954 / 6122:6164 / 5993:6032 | -4.0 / 235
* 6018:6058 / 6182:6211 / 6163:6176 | 1.2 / 210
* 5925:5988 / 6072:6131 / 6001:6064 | -2.3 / 261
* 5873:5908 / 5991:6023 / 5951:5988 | 2.3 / 224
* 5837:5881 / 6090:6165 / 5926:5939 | 3.5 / 265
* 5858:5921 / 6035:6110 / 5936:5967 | 0.6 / 220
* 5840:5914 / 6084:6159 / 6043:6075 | -0.5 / 287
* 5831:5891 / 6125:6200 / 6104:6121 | -3.3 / 253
